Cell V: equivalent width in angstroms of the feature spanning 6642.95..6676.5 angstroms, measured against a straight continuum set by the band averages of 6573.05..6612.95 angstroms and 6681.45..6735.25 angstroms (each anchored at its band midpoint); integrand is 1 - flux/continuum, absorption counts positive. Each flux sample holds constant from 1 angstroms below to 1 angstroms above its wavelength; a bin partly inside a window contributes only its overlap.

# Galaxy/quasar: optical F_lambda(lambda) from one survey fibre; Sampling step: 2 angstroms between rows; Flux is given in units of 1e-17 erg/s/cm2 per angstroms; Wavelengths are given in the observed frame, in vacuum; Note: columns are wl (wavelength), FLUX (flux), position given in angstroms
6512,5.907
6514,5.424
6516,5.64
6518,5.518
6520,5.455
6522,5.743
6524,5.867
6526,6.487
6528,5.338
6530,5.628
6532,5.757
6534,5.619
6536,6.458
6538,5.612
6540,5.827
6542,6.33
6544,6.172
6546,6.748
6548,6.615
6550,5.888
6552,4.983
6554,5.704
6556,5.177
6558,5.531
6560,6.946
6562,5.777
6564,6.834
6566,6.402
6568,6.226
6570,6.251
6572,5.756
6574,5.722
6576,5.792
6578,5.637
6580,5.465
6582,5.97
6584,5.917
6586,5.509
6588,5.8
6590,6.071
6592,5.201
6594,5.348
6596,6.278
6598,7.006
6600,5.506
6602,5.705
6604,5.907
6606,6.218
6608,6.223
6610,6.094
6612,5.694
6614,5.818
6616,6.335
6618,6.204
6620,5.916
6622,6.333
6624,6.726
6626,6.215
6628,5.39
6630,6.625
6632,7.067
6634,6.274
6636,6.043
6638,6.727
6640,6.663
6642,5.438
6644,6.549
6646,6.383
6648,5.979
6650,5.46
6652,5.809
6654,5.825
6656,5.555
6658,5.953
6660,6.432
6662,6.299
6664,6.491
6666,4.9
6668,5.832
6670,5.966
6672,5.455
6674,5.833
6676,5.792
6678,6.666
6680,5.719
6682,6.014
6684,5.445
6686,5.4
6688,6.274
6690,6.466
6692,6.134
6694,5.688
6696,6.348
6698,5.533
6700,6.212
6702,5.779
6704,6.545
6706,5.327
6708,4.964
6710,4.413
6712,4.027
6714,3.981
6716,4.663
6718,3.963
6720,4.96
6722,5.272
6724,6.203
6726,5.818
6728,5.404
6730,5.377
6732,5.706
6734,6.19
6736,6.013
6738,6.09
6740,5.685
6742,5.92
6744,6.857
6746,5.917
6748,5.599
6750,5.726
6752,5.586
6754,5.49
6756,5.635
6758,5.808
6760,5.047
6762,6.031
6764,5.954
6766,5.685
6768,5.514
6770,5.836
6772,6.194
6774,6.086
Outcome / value -1.6 angstroms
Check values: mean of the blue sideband 5.85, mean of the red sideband 5.48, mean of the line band 5.91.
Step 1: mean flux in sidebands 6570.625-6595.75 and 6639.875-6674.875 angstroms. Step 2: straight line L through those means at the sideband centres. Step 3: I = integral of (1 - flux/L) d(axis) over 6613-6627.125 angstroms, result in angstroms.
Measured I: -1.0 angstroms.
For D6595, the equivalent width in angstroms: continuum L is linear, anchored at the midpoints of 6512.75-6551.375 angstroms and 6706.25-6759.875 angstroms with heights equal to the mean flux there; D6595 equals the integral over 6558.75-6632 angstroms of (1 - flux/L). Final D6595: -3.7 angstroms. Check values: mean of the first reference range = 5.89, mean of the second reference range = 5.43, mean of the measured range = 6.04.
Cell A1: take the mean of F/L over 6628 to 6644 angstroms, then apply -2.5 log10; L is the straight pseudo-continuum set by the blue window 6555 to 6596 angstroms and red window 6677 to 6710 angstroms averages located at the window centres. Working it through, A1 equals -0.086 mag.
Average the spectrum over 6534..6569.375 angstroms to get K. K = 6.06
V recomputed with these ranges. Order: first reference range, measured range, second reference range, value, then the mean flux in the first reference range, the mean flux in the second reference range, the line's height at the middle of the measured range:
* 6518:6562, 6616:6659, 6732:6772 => -2.16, 5.89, 5.83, 5.86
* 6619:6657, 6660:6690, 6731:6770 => 0.70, 6.16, 5.81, 6.04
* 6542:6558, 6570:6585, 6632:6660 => 0.44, 5.9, 6.1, 5.96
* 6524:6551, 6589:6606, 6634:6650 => 0.65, 6.03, 6.21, 6.13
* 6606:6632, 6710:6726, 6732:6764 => 3.09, 6.17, 5.84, 5.92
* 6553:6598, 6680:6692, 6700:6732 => -1.35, 5.9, 5.17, 5.32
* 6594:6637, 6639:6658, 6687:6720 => -0.32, 6.15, 5.38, 5.86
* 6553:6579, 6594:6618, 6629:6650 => 0.49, 5.98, 6.33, 6.17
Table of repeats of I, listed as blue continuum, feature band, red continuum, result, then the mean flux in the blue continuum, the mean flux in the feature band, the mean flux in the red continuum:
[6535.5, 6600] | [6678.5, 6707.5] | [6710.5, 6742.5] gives -2.5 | 5.96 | 5.92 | 5.31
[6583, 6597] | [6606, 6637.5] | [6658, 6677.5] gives -2.2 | 5.73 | 6.21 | 5.91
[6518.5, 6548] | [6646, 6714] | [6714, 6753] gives -0.9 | 5.95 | 5.76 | 5.59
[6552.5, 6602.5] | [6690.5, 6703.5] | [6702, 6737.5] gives -1.5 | 5.89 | 5.99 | 5.25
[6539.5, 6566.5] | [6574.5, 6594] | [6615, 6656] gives 1.3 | 6.06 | 5.69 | 6.18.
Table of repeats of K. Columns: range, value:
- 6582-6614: 5.9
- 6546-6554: 5.93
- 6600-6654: 6.13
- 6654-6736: 5.63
